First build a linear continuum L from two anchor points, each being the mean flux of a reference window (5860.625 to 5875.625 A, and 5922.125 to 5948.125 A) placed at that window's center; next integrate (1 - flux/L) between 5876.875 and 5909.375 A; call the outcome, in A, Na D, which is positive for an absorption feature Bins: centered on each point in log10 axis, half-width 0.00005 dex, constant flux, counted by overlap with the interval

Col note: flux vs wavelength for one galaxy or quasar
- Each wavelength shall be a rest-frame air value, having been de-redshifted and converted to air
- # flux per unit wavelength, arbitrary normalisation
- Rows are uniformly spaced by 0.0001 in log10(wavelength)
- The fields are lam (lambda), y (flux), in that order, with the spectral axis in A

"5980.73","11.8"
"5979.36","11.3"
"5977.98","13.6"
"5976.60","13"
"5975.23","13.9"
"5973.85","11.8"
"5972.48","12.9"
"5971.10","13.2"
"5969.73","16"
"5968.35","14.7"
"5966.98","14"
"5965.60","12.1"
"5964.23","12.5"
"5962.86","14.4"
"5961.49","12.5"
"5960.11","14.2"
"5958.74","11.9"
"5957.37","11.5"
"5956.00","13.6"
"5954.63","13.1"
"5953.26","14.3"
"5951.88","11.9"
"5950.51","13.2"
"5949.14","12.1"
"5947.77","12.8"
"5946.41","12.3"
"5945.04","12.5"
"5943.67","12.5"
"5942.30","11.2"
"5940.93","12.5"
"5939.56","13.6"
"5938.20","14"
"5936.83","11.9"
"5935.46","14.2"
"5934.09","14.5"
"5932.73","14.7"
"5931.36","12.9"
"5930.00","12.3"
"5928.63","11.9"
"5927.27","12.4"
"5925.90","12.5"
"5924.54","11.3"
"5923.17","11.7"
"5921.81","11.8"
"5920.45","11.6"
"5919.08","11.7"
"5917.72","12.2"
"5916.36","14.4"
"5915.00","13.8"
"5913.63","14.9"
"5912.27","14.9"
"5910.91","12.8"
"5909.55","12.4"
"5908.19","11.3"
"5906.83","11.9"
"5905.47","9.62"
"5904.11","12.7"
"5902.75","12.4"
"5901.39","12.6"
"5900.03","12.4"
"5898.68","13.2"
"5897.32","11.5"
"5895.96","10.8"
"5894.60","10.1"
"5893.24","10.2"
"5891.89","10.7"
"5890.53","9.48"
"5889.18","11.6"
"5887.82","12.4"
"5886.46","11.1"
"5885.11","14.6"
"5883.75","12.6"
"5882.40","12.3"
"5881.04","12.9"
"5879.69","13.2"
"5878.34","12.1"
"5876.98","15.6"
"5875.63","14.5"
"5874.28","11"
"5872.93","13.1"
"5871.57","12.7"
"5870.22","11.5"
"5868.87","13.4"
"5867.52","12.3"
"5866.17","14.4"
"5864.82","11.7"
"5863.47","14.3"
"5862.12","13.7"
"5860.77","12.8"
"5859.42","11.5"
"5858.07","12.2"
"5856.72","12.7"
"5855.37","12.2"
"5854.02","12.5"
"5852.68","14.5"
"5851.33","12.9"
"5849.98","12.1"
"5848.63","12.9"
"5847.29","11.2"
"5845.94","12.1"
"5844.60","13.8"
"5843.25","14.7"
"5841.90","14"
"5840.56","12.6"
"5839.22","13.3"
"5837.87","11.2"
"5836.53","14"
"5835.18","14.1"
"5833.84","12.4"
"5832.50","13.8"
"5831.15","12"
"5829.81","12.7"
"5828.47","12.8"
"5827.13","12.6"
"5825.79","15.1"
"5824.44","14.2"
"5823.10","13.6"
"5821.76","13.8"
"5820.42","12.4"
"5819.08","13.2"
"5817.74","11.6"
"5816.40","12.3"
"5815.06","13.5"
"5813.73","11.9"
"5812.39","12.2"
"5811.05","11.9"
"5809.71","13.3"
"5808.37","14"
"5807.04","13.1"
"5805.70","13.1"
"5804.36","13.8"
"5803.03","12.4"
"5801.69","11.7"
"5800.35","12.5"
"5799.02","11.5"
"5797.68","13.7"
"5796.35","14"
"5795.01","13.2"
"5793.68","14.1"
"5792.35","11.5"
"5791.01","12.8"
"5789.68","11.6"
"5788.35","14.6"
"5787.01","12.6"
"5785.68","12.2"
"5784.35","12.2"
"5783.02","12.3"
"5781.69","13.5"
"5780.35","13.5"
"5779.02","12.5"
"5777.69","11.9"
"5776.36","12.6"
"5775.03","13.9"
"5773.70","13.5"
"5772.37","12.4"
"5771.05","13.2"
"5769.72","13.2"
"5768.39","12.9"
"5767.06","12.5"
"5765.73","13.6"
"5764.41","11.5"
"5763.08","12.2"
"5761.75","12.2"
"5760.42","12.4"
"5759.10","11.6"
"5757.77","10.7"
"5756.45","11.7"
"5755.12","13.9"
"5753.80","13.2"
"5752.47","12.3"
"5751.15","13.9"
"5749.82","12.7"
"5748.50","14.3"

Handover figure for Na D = 2.3 A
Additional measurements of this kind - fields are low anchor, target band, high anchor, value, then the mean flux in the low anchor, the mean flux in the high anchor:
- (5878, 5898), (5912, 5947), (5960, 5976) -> -0.6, 11.7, 13.5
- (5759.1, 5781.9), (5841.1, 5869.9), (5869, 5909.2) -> -1.5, 12.7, 12.1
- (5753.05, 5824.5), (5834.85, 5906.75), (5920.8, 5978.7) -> 1.9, 12.8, 12.9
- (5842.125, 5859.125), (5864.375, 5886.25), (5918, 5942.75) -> -0.4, 12.8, 12.6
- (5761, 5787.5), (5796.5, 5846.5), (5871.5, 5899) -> -2.2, 12.7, 12.1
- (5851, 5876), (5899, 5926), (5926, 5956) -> 0.9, 12.8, 12.9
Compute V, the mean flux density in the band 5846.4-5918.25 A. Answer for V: 12.5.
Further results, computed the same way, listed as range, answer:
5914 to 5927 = 12.4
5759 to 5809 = 12.8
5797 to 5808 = 12.8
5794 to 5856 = 13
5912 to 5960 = 12.8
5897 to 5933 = 12.5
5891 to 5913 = 11.8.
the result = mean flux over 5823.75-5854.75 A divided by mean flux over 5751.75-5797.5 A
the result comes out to 1.0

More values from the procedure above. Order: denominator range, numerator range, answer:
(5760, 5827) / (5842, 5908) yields 0.97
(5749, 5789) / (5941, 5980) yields 1.02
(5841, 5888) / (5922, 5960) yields 0.99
